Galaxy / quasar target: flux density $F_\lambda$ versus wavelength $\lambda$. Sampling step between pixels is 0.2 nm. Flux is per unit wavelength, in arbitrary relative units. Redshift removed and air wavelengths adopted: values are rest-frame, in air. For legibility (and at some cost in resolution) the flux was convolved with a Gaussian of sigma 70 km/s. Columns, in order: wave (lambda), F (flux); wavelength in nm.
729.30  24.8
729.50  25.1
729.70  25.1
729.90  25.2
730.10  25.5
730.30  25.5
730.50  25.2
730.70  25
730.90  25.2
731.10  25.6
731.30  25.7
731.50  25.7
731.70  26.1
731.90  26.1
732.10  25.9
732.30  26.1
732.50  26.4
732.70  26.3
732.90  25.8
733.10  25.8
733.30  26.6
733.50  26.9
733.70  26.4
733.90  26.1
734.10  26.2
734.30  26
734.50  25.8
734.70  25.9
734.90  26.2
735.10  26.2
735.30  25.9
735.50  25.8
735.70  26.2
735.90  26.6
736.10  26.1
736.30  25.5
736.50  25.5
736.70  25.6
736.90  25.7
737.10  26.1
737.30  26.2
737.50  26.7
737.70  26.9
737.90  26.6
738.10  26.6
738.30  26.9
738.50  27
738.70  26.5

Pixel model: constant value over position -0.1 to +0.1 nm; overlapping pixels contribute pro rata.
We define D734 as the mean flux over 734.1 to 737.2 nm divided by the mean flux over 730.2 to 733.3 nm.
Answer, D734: 1.01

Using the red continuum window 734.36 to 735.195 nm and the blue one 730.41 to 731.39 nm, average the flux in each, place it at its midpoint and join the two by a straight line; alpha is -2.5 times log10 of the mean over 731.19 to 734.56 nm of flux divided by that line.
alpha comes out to -0.02 mag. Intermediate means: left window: 25.3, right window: 26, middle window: 26.1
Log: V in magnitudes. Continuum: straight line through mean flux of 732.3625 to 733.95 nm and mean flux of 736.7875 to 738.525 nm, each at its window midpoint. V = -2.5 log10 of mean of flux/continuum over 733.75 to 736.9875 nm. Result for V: 0.018 mag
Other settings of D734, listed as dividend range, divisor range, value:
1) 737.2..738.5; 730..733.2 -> 1.04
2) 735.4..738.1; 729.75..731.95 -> 1.02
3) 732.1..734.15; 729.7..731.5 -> 1.03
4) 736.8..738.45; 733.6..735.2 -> 1.01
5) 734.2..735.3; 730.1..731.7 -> 1.02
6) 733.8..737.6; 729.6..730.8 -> 1.03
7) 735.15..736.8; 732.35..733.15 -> 0.99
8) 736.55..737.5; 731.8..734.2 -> 0.99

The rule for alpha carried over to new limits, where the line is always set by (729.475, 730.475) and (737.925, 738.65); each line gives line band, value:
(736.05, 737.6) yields 0.02 mag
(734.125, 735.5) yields 0.01 mag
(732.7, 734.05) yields -0.02 mag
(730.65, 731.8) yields 0.00 mag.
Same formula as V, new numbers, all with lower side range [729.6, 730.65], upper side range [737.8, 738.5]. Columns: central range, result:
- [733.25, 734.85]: -0.01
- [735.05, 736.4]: 0.01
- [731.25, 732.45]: -0.02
